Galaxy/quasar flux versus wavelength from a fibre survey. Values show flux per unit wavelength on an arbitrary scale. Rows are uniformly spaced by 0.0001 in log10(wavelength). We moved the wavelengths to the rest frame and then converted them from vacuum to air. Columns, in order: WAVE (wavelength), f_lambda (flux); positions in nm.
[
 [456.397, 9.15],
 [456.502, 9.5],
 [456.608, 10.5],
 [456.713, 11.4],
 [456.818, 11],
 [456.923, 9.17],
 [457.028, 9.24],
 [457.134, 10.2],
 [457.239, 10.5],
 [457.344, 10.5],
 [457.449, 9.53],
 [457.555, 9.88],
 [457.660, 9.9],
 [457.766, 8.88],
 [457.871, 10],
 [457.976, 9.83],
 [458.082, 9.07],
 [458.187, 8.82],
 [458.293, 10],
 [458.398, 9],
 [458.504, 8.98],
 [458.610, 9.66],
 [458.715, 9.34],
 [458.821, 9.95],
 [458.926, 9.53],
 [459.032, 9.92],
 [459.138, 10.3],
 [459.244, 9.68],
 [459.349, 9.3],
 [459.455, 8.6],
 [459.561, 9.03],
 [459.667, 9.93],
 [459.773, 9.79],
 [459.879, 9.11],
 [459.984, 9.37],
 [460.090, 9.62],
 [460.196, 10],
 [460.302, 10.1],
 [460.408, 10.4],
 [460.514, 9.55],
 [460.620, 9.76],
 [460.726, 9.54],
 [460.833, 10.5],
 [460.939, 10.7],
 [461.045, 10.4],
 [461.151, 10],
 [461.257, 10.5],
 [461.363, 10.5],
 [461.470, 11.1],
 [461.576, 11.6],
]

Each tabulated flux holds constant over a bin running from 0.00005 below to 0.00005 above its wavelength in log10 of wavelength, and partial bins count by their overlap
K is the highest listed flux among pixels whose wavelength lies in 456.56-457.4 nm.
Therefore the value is 11.4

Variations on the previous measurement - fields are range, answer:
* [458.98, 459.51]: 10.3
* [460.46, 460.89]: 10.5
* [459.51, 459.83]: 9.93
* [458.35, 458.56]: 9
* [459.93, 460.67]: 10.4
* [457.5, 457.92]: 10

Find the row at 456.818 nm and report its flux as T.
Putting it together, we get 11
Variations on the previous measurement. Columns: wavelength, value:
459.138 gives 10.3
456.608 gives 10.5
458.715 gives 9.34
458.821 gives 9.95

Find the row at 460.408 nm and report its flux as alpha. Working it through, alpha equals 10.4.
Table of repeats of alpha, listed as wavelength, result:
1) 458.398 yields 9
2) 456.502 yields 9.5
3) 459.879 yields 9.11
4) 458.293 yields 10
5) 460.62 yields 9.76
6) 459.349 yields 9.3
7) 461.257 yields 10.5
